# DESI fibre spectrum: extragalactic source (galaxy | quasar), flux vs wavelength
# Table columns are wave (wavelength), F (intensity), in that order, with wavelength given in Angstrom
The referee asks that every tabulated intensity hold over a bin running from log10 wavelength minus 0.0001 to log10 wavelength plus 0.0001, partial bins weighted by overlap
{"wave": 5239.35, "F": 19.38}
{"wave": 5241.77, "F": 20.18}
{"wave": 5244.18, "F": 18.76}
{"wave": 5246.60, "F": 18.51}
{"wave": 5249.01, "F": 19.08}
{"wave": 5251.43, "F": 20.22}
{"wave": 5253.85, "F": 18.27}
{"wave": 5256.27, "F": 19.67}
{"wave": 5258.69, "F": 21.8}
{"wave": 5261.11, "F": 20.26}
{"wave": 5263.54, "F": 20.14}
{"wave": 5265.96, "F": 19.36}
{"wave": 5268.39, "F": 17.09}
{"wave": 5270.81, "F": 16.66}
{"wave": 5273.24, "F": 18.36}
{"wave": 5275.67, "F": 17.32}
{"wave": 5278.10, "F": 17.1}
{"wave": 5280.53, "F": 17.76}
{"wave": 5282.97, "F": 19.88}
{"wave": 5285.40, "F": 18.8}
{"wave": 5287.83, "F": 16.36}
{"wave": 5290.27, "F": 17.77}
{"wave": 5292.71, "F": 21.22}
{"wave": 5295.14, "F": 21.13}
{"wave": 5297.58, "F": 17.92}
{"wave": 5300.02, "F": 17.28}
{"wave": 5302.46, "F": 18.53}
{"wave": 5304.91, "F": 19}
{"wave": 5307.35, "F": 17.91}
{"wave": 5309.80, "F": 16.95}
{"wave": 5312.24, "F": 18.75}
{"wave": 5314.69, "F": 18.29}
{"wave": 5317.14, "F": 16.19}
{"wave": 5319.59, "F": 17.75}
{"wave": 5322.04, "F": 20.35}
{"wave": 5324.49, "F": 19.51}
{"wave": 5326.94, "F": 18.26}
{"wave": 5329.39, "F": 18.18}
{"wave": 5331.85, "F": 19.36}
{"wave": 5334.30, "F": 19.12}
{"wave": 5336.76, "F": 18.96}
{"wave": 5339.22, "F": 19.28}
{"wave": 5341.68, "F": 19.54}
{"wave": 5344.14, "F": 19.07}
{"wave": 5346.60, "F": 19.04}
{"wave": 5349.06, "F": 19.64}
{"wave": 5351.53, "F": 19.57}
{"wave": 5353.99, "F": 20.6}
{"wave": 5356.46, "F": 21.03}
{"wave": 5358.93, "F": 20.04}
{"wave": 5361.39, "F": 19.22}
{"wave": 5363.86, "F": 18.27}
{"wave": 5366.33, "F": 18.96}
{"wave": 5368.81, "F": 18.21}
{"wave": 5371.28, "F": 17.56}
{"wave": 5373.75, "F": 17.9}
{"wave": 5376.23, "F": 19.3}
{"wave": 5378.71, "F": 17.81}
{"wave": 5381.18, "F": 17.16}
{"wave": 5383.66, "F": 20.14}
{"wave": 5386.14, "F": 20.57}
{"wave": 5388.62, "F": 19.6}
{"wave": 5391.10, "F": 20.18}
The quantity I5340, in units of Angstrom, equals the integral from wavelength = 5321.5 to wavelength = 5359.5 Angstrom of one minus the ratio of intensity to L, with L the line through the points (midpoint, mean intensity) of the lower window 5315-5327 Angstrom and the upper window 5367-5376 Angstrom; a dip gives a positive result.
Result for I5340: -2.4 Angstrom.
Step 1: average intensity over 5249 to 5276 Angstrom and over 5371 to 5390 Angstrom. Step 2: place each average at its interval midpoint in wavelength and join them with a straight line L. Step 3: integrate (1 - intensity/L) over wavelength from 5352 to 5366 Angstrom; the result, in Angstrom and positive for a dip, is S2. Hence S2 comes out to -0.7 Angstrom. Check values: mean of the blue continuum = 19.1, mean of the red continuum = 18.8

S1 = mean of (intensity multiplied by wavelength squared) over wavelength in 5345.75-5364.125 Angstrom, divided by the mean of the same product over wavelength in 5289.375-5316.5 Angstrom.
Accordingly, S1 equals 1.09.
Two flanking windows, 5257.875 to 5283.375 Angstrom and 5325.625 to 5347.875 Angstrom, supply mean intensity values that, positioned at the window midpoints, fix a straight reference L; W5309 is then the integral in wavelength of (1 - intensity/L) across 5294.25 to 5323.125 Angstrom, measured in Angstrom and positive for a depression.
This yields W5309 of 0.8 Angstrom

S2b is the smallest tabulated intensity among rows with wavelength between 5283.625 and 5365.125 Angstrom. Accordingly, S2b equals 16.19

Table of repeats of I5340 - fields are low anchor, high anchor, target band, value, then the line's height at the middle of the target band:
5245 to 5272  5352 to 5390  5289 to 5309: 0.37 Angstrom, 19.2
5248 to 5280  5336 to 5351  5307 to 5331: 1.13 Angstrom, 19.1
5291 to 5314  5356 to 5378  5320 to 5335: -0.24 Angstrom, 18.8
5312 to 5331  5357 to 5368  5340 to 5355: -0.51 Angstrom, 18.9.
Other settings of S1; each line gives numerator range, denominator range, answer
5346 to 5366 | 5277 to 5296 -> 1.08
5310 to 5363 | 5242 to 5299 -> 1.04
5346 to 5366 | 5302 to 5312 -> 1.11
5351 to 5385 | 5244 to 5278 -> 1.04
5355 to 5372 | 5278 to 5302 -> 1.06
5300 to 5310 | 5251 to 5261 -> 0.92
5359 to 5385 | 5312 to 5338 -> 1.01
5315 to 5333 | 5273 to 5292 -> 1.05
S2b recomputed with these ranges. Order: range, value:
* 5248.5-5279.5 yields 16.66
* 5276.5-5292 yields 16.36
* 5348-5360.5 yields 19.57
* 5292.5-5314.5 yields 16.95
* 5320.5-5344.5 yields 18.18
